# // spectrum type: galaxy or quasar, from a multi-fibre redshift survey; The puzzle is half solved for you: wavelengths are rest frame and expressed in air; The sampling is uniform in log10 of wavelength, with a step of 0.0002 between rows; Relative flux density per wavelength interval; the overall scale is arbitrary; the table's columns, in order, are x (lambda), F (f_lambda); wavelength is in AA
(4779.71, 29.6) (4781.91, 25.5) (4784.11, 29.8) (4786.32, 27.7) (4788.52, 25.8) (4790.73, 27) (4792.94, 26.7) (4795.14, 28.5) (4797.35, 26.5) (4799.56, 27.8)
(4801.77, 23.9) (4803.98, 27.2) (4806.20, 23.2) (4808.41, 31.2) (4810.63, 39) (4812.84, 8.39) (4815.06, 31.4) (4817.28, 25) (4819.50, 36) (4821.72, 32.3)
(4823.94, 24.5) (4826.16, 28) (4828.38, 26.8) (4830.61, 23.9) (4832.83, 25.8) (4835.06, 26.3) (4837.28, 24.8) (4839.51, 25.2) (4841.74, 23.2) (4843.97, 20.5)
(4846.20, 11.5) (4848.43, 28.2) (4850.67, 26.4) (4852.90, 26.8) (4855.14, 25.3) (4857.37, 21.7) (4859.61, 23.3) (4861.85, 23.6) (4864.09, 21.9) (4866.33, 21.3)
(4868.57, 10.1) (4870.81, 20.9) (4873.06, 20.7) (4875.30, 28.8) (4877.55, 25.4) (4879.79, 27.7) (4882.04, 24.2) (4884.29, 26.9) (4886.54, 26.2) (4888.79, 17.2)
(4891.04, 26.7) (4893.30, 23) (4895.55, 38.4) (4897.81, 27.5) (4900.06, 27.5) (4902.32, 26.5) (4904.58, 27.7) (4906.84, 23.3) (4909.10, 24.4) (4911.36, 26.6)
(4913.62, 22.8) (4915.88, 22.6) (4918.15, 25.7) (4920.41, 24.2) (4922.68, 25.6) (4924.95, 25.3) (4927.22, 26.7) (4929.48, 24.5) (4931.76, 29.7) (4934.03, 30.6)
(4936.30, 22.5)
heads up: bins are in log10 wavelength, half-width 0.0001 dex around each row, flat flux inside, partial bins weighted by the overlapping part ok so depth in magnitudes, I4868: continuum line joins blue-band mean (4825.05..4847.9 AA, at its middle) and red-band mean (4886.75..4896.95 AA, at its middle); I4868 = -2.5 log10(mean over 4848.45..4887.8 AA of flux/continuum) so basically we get 0.07 mag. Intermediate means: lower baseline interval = 23.7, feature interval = 23.7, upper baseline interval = 26.3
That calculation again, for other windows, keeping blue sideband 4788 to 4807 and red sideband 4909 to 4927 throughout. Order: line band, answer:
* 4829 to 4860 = 0.083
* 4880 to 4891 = 0.041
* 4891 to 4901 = -0.153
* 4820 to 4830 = -0.088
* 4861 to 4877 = 0.199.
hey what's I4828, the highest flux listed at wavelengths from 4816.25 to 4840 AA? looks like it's 36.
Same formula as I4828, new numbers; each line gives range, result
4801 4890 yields 39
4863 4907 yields 38.4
